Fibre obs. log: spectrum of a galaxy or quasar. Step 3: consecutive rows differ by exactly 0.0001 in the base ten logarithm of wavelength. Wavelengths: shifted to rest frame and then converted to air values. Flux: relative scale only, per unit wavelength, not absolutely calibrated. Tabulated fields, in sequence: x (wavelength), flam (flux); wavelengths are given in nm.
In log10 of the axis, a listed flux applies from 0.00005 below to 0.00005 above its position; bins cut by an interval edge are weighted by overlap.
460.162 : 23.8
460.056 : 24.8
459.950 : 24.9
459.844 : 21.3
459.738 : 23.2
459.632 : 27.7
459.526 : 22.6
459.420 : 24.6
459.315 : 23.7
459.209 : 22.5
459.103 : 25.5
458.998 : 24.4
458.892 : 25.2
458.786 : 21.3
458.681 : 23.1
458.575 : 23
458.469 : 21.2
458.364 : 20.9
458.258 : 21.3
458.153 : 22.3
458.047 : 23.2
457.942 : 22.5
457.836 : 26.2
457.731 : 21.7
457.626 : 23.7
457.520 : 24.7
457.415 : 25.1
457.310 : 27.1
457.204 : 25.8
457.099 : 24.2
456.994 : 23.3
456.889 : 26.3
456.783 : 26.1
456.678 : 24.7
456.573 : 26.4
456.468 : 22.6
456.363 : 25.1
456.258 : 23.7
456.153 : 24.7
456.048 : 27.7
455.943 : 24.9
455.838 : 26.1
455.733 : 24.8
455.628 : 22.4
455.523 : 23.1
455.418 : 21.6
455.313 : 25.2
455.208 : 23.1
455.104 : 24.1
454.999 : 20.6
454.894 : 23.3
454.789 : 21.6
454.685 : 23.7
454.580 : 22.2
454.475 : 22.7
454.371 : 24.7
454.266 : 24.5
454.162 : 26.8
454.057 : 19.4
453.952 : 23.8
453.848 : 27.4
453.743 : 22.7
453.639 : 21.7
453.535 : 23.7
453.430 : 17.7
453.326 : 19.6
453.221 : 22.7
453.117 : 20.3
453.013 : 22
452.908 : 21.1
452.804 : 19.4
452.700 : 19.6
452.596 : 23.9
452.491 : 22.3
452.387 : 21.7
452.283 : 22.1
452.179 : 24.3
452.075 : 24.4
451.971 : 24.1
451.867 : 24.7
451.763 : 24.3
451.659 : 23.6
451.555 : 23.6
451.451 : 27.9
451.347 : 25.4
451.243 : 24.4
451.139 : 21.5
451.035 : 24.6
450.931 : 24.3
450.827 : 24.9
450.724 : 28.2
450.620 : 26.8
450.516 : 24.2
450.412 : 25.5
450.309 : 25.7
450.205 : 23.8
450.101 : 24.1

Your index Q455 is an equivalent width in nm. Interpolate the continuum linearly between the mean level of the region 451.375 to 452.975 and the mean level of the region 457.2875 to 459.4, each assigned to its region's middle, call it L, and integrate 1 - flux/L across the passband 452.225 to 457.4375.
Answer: -0.03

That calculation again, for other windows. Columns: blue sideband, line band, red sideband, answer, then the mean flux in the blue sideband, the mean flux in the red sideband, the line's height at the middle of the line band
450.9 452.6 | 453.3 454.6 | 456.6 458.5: 0.056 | 23.9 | 24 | 23.9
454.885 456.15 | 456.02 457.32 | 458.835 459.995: -0.059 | 24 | 24.1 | 24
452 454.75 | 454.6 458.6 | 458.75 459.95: -0.111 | 22.5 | 23.9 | 23.2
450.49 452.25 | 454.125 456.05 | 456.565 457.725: 0.093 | 24.8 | 25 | 24.9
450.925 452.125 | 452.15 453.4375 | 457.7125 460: 0.152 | 24.4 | 23.3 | 24.2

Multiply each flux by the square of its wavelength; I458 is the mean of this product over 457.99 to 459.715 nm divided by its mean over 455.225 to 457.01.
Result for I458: 0.96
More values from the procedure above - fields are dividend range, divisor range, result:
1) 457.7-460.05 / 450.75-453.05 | 1.03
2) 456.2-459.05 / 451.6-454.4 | 1.08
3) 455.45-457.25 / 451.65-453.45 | 1.14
